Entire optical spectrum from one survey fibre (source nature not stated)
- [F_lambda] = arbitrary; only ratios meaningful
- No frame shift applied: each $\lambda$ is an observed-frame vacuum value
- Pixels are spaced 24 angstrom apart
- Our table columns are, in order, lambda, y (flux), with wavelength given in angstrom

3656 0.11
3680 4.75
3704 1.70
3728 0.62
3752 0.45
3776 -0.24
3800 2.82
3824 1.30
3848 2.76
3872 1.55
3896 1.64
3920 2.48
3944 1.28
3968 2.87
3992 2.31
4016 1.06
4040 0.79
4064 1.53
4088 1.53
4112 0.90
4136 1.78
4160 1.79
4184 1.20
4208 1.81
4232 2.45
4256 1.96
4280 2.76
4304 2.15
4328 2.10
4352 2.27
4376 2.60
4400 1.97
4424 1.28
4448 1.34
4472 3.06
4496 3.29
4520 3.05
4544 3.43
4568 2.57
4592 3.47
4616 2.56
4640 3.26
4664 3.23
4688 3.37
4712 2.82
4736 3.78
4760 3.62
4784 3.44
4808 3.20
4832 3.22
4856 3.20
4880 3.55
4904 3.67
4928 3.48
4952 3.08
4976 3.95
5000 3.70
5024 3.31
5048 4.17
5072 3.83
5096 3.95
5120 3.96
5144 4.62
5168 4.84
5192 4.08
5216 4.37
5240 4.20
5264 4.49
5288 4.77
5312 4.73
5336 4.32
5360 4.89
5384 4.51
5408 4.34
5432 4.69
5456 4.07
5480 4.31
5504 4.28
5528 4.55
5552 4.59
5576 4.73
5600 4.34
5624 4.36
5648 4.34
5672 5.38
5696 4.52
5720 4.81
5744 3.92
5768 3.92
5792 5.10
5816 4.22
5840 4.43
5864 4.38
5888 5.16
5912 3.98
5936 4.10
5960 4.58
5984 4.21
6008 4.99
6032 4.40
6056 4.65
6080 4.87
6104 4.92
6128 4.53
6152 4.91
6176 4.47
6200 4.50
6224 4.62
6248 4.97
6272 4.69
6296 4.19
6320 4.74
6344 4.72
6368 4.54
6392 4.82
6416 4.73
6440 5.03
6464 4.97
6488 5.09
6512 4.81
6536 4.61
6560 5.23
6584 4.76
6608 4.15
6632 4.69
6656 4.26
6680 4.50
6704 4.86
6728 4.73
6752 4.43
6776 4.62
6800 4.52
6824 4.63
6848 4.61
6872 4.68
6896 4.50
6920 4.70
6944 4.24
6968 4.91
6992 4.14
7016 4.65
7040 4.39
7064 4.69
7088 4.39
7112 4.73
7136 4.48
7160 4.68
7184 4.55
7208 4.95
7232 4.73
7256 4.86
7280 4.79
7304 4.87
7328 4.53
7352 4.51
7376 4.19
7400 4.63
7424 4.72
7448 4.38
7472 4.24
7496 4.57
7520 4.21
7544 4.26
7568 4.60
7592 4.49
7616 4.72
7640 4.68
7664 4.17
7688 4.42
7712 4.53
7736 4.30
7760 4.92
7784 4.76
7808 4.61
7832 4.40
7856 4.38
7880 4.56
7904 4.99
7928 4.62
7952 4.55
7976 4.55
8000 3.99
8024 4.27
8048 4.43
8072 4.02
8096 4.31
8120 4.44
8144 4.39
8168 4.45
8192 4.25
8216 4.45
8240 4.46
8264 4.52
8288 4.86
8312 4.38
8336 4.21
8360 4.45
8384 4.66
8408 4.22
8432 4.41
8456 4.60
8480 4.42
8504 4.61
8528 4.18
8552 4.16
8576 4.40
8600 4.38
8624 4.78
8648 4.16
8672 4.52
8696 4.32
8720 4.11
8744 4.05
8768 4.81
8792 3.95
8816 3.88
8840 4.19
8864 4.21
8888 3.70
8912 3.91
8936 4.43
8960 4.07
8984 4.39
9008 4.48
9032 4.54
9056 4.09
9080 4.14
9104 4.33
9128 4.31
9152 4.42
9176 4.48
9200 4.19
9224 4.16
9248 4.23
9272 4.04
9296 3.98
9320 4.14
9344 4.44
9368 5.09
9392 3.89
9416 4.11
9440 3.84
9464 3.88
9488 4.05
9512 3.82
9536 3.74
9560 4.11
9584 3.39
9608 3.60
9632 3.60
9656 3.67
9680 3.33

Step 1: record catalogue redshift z 0.12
